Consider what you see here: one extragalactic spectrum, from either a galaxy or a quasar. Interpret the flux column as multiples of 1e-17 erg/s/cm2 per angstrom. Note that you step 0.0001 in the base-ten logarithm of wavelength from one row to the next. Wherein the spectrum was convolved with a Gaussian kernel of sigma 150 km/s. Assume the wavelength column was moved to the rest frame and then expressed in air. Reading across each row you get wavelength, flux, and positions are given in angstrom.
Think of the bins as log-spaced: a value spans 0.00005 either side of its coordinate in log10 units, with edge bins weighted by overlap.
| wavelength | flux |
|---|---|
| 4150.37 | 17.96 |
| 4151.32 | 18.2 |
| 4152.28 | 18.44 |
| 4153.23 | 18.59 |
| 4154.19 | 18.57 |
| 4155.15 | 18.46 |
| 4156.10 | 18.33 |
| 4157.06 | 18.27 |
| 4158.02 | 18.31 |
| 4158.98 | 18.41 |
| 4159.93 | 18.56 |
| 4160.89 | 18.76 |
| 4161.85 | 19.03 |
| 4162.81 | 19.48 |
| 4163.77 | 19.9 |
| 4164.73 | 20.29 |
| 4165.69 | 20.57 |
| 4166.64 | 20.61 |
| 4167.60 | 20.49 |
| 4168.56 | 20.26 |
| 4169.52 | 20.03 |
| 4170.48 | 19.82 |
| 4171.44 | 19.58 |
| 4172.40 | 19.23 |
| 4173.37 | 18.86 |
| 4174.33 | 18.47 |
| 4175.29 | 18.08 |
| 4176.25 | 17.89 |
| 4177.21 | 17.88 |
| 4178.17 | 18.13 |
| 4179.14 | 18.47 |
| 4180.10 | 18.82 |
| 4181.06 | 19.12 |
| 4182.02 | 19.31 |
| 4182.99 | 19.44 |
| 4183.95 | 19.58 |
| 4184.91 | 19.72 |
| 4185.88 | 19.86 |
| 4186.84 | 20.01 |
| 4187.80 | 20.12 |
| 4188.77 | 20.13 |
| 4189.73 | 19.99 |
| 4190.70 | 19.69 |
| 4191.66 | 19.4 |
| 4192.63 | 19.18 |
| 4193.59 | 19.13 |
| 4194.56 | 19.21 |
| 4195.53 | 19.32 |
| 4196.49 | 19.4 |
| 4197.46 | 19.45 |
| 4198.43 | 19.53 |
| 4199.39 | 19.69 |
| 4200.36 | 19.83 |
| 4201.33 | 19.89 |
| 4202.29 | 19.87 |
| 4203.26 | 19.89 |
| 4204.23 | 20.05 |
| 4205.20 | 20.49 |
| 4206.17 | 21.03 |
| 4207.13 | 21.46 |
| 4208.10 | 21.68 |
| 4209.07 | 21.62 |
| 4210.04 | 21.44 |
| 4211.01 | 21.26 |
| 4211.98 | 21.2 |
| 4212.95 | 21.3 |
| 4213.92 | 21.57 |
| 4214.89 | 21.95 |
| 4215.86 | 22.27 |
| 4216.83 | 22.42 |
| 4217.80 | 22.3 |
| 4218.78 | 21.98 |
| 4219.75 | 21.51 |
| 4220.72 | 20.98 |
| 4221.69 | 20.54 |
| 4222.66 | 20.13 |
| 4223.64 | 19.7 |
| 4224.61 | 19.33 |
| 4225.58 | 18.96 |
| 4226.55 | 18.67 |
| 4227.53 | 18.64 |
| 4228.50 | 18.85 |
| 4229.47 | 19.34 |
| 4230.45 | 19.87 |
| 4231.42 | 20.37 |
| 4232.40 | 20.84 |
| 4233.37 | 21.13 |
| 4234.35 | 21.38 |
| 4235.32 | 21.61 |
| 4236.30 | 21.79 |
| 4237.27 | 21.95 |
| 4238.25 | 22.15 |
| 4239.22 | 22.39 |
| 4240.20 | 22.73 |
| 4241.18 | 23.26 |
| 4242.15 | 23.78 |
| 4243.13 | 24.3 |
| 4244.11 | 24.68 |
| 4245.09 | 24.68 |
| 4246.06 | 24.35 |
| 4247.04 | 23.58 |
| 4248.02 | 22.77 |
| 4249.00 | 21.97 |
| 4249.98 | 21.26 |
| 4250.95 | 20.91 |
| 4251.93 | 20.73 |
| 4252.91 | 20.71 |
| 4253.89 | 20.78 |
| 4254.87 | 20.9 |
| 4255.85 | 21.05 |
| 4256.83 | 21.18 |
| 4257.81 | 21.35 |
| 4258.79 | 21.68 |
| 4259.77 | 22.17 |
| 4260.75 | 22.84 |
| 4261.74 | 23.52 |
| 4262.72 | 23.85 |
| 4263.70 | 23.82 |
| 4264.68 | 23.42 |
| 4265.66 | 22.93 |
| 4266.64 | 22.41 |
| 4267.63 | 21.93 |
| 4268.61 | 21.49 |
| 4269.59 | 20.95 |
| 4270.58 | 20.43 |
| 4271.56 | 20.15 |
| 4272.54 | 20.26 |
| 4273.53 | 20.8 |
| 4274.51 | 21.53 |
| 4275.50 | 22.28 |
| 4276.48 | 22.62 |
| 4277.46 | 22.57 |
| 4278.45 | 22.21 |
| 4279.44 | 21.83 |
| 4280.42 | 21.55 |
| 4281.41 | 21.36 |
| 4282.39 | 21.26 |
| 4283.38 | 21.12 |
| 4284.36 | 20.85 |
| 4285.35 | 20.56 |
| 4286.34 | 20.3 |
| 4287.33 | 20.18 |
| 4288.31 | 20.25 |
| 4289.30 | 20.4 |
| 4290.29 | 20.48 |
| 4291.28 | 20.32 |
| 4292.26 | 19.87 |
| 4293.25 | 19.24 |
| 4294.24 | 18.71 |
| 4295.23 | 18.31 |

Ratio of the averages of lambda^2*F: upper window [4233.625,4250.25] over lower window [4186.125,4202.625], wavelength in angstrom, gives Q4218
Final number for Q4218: 1.19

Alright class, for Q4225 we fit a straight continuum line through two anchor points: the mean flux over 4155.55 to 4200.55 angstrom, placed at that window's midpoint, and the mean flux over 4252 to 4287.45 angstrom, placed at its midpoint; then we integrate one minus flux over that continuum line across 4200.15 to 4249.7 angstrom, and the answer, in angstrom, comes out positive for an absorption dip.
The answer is -2.1 angstrom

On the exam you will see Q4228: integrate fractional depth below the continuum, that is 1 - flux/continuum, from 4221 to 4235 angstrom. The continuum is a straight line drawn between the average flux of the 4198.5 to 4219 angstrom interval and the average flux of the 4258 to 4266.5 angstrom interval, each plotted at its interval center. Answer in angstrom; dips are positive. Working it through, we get 1.20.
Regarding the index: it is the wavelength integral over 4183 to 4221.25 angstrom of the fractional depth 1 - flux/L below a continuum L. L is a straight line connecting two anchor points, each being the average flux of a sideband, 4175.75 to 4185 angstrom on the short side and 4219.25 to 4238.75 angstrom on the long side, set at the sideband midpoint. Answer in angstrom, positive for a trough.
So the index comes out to -1.9 angstrom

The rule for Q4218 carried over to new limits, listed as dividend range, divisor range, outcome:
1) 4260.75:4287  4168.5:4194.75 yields 1.18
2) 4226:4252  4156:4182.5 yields 1.18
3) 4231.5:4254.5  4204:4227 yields 1.07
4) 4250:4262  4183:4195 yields 1.13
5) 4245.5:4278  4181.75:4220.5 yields 1.10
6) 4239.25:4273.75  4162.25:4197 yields 1.19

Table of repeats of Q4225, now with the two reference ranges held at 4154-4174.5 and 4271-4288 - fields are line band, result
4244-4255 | -0.8 angstrom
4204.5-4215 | -0.6 angstrom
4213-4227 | -0.5 angstrom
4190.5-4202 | 0.2 angstrom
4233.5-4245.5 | -1.3 angstrom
